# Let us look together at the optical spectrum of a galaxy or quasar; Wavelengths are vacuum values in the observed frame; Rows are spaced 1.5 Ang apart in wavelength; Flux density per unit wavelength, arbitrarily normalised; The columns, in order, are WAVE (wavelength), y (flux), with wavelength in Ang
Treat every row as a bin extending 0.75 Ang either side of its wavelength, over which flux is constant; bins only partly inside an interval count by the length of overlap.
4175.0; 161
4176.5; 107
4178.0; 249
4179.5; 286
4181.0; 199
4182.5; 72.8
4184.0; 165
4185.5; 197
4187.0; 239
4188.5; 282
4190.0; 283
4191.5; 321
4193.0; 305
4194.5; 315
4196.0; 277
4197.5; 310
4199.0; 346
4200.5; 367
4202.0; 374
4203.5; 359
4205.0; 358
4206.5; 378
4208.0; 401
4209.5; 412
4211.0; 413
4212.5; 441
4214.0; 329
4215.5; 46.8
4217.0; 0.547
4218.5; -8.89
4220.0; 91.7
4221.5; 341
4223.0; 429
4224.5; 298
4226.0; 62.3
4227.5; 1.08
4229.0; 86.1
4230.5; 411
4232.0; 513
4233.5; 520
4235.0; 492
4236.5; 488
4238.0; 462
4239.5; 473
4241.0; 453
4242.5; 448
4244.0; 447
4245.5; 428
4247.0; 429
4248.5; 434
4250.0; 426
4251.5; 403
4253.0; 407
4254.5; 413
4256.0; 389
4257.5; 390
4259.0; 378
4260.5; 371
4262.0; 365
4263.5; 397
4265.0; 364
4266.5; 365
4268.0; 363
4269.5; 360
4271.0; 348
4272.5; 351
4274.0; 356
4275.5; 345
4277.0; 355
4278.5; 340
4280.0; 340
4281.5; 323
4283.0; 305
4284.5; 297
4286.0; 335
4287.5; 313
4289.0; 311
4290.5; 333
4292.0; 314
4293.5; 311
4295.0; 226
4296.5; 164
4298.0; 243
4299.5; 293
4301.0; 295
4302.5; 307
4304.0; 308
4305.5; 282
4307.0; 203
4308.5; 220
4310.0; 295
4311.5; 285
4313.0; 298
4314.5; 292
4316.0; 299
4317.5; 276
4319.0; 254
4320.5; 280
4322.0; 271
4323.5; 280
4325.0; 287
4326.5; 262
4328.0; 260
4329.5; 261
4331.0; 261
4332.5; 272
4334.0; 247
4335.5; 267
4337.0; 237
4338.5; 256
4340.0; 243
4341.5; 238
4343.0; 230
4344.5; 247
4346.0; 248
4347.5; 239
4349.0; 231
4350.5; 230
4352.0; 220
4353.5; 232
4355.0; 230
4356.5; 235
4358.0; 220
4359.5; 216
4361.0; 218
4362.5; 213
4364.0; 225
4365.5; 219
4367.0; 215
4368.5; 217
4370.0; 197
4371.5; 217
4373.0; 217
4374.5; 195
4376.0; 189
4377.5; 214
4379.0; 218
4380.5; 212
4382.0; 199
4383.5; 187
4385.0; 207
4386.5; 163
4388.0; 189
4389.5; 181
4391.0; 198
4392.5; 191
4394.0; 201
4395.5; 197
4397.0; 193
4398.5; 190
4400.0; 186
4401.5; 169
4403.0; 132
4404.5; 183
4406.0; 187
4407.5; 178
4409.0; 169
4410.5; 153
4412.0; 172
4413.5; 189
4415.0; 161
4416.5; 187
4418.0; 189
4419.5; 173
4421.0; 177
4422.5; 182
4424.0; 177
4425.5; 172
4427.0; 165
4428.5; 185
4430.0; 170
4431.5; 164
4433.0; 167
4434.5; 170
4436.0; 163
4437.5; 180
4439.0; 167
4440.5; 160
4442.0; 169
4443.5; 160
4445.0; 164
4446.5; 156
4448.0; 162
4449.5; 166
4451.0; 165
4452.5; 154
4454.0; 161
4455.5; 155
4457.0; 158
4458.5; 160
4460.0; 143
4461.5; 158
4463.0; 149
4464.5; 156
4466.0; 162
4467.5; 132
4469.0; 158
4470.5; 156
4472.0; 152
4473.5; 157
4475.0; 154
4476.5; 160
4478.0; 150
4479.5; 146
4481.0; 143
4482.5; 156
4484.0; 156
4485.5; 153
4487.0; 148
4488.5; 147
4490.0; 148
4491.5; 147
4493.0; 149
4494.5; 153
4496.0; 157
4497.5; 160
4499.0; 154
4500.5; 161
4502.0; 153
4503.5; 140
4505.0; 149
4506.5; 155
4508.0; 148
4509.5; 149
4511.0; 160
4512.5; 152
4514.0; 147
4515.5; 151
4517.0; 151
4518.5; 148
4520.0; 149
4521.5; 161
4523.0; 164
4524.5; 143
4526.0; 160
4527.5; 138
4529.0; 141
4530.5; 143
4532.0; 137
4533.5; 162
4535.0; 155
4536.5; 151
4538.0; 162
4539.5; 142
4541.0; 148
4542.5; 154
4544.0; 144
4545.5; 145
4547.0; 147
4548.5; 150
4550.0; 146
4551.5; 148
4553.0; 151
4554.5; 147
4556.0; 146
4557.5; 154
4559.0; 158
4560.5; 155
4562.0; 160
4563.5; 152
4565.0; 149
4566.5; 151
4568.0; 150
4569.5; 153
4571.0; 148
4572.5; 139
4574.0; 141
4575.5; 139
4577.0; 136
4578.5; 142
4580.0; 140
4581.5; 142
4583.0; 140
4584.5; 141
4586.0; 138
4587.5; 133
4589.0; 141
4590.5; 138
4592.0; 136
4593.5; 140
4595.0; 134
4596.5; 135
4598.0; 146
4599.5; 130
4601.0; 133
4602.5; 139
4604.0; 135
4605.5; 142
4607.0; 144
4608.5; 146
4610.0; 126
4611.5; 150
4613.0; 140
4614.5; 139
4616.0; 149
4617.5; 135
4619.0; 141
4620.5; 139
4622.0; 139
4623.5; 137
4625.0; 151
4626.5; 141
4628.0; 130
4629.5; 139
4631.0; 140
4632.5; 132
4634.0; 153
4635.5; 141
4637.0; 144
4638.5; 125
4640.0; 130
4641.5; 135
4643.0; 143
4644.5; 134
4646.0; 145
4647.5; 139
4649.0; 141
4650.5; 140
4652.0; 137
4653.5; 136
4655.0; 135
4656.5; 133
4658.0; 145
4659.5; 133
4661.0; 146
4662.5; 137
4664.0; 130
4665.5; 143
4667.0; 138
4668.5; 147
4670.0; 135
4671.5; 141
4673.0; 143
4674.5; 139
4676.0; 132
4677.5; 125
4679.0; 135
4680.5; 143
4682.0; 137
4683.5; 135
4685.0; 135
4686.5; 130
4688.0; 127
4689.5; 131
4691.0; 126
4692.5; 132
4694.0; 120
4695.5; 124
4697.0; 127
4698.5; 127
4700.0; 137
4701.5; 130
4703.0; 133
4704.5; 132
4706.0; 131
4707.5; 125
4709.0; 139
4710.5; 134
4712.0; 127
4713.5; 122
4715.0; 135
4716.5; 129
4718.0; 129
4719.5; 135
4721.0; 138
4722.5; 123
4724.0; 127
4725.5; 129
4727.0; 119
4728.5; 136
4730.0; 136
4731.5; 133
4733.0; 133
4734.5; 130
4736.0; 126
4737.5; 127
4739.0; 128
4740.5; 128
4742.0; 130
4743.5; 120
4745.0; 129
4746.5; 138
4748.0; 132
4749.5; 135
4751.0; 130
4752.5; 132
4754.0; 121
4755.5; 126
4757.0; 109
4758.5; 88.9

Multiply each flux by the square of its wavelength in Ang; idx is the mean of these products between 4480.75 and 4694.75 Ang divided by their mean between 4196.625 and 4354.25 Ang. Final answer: 0.53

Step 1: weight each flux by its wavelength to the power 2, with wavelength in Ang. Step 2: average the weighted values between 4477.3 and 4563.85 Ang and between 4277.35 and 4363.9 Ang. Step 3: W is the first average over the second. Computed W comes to 0.62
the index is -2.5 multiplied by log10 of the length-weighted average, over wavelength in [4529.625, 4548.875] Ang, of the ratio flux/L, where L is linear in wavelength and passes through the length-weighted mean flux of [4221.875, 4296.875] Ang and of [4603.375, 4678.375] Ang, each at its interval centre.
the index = 0.31 mag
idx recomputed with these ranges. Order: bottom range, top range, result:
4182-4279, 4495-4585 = 0.51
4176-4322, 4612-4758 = 0.51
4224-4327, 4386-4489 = 0.54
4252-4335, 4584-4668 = 0.52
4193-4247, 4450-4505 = 0.52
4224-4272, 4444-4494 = 0.45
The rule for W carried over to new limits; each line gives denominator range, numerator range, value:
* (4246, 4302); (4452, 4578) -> 0.49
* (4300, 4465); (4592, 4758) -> 0.73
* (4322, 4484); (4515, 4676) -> 0.81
